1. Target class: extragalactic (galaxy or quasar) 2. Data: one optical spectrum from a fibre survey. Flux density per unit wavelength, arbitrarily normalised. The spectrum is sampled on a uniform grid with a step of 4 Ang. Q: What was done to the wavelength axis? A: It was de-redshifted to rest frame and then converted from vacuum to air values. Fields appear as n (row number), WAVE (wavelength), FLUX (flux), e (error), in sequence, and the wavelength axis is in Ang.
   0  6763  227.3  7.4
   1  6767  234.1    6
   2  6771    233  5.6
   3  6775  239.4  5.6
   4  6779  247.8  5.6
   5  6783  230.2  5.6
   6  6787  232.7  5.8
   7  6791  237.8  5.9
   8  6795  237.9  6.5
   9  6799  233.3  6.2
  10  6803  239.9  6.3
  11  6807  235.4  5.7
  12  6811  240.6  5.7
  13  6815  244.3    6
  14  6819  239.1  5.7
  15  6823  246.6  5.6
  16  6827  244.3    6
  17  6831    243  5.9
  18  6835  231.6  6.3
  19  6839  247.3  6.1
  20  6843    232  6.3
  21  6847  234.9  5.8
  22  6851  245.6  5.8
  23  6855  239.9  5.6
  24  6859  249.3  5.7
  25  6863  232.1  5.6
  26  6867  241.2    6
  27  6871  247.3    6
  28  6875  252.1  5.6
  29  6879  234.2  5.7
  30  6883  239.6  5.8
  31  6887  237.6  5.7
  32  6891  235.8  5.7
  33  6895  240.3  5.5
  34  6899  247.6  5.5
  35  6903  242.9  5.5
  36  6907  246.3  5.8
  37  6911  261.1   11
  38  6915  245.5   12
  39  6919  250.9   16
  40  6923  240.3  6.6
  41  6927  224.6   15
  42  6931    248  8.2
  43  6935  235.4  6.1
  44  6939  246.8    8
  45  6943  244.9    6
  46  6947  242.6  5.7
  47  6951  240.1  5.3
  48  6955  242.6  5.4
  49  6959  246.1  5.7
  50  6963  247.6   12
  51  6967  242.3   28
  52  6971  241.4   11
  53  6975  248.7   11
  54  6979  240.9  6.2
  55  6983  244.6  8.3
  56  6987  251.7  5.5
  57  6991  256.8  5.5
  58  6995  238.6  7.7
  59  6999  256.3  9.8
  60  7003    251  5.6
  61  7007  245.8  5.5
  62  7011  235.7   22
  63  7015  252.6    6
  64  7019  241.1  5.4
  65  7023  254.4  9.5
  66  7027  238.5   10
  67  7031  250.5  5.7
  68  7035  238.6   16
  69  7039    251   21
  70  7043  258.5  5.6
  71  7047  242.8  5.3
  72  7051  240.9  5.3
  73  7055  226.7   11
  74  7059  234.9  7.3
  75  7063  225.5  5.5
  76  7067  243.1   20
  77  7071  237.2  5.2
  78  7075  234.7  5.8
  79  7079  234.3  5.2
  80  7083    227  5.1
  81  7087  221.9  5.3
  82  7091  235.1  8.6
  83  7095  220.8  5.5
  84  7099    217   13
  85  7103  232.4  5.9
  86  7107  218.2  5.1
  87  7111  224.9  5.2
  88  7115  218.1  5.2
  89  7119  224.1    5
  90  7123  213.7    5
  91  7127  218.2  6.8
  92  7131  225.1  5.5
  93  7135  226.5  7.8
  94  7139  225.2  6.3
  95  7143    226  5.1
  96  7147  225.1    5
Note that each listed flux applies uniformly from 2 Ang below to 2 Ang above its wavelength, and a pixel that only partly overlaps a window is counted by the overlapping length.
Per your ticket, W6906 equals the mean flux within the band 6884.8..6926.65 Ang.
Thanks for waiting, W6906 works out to 244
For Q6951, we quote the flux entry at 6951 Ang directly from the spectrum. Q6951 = 240.1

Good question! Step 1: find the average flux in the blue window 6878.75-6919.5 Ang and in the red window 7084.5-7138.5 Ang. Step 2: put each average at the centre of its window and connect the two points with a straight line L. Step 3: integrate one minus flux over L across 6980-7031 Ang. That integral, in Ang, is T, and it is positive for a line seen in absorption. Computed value -3.0 Ang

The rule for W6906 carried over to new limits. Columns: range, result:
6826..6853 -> 240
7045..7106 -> 231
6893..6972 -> 244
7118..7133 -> 220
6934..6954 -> 242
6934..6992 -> 245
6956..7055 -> 246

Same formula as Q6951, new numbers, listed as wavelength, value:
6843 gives 232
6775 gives 239.4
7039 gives 251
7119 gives 224.1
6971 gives 241.4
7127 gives 218.2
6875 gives 252.1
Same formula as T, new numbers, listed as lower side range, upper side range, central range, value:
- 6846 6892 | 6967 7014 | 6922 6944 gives 0.4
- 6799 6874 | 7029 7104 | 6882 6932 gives -0.8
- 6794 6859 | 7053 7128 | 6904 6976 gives -3.0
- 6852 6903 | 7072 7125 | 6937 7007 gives -3.5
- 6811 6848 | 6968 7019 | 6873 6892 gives 0.2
